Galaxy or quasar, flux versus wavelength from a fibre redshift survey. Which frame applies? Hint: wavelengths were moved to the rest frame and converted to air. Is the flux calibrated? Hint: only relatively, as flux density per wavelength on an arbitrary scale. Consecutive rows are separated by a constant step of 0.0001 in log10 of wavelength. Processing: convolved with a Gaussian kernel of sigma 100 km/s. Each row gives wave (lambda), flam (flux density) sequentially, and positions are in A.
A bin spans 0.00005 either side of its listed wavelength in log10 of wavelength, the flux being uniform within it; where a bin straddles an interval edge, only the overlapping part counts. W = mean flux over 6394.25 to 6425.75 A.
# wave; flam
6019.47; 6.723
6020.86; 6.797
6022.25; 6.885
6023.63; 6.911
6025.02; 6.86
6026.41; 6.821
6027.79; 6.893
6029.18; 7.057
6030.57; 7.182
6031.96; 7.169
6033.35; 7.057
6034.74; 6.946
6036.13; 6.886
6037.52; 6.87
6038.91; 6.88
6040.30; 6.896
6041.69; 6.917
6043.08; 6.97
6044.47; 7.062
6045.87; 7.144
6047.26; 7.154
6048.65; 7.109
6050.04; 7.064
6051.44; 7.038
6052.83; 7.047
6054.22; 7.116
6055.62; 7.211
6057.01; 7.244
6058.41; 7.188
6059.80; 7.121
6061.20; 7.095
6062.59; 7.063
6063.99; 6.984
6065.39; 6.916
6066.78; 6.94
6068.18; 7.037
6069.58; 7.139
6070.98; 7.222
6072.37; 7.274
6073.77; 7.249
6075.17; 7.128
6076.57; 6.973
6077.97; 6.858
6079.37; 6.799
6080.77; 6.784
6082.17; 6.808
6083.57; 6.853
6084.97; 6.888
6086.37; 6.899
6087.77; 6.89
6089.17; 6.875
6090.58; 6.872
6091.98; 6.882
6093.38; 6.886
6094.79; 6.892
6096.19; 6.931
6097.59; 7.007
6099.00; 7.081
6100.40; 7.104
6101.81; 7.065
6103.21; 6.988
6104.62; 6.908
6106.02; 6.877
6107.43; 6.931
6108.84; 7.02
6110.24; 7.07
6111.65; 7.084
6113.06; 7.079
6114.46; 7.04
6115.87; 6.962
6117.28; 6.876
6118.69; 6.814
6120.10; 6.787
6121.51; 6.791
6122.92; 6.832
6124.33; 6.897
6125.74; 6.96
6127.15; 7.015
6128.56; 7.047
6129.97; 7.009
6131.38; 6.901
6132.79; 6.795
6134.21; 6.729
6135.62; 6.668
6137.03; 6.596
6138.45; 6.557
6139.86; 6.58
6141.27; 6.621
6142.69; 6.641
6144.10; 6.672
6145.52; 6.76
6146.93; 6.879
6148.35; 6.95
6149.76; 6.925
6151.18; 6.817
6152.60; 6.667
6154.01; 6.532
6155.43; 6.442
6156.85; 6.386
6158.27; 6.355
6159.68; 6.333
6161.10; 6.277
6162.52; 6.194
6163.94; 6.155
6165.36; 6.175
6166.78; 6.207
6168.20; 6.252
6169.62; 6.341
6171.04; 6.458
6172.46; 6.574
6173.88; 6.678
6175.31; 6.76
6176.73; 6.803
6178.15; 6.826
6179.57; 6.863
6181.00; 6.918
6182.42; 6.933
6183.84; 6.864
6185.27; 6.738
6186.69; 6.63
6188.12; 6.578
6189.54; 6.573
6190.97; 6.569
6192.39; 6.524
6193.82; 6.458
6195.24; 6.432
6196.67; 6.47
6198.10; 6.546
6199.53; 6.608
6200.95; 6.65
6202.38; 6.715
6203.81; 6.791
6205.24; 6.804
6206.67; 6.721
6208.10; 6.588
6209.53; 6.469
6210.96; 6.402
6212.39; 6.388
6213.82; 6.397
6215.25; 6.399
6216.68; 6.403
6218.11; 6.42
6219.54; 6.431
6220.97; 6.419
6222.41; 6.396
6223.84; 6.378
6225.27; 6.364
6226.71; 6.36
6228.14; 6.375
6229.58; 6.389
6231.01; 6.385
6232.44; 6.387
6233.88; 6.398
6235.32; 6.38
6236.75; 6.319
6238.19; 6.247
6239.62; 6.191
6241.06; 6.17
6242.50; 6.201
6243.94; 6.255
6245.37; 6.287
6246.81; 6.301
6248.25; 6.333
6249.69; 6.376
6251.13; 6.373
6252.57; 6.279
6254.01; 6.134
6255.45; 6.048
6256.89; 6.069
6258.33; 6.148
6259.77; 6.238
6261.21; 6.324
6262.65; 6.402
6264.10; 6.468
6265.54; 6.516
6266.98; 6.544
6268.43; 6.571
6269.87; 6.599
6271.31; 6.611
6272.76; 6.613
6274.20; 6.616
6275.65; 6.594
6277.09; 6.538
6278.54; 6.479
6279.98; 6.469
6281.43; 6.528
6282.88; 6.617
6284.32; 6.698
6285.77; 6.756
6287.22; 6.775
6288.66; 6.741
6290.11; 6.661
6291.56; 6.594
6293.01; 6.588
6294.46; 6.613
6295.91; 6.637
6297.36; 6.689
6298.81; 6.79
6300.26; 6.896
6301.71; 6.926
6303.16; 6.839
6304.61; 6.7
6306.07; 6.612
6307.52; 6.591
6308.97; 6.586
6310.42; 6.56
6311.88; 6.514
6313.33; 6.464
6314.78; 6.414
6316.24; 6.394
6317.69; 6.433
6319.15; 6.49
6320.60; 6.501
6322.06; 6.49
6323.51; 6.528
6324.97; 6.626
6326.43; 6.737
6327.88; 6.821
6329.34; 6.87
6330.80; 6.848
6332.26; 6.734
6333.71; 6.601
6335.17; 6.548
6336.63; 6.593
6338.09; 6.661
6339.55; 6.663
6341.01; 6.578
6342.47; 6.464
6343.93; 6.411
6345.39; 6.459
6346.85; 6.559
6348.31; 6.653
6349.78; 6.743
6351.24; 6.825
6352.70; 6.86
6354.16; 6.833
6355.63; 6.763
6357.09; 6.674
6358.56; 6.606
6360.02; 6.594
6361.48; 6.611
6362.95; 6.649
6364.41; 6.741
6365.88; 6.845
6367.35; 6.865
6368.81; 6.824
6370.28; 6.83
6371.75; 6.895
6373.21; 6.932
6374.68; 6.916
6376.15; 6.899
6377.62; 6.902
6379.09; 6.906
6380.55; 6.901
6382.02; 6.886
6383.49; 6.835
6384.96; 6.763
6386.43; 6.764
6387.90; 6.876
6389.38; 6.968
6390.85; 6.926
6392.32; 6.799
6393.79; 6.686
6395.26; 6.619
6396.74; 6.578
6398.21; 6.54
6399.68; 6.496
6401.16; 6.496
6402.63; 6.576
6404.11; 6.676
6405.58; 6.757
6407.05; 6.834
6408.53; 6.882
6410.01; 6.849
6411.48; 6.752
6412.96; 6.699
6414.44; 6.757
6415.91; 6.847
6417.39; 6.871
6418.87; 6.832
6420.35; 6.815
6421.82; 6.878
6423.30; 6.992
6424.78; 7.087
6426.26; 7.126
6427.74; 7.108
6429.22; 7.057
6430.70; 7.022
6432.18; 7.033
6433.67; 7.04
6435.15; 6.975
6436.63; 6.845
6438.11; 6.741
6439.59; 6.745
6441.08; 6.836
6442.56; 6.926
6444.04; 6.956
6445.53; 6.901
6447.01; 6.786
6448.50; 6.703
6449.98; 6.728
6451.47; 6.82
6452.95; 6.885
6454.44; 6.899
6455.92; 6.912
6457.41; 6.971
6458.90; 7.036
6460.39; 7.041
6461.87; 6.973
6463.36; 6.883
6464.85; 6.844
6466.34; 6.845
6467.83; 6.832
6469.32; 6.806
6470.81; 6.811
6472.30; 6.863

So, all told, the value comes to 6.76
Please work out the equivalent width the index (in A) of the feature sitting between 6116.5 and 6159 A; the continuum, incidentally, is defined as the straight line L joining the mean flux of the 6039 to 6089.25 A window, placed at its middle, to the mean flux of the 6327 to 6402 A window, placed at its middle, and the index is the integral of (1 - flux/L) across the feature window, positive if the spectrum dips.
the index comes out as 1.3 A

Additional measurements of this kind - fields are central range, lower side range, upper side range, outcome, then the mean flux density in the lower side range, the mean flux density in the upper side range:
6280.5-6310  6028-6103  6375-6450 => 0.88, 7.01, 6.83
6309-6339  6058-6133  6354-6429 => 1.09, 6.97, 6.8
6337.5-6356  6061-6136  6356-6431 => 0.49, 6.95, 6.81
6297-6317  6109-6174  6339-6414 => 0.25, 6.69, 6.74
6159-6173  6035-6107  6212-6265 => 0.68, 7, 6.32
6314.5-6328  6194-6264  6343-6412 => 0.16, 6.39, 6.75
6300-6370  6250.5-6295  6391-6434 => -0.15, 6.49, 6.82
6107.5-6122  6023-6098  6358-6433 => 0.03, 7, 6.82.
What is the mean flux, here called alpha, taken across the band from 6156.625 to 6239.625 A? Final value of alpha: 6.5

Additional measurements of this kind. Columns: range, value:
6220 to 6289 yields 6.41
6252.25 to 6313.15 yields 6.55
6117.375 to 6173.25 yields 6.63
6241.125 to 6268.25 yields 6.3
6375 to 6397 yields 6.83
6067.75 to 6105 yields 6.97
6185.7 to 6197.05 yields 6.54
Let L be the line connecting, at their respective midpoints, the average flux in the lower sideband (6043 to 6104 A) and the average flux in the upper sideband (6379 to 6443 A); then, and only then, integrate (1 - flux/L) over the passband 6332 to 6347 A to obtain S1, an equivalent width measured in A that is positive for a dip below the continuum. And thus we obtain 0.7 A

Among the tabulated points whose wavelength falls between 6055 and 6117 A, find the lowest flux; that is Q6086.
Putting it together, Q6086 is 6.784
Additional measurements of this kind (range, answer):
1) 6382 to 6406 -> 6.496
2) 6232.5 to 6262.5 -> 6.048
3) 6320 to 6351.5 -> 6.411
